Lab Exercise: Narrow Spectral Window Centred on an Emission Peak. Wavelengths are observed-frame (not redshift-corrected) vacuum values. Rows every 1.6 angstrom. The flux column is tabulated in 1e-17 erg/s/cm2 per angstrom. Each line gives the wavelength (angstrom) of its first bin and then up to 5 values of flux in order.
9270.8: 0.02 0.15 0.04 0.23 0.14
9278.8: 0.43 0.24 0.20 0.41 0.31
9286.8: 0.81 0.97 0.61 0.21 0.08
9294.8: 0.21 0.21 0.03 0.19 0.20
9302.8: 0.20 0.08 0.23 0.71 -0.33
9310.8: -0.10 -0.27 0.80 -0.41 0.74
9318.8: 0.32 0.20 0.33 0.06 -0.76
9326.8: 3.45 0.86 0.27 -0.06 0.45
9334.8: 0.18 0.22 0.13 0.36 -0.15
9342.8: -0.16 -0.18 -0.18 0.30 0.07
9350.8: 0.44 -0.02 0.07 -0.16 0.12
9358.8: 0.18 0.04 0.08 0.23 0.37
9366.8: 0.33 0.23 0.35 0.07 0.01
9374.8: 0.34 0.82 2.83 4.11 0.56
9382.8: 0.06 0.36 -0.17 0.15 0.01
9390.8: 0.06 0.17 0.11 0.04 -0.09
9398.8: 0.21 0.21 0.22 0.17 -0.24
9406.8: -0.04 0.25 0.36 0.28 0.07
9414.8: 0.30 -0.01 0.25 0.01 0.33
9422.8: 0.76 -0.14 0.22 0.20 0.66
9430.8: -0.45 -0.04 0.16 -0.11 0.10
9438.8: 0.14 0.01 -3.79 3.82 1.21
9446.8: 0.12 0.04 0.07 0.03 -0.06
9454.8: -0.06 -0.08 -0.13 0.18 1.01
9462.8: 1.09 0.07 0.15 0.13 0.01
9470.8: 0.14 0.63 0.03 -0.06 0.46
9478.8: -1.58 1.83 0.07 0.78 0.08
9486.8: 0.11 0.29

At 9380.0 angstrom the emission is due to [O III]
